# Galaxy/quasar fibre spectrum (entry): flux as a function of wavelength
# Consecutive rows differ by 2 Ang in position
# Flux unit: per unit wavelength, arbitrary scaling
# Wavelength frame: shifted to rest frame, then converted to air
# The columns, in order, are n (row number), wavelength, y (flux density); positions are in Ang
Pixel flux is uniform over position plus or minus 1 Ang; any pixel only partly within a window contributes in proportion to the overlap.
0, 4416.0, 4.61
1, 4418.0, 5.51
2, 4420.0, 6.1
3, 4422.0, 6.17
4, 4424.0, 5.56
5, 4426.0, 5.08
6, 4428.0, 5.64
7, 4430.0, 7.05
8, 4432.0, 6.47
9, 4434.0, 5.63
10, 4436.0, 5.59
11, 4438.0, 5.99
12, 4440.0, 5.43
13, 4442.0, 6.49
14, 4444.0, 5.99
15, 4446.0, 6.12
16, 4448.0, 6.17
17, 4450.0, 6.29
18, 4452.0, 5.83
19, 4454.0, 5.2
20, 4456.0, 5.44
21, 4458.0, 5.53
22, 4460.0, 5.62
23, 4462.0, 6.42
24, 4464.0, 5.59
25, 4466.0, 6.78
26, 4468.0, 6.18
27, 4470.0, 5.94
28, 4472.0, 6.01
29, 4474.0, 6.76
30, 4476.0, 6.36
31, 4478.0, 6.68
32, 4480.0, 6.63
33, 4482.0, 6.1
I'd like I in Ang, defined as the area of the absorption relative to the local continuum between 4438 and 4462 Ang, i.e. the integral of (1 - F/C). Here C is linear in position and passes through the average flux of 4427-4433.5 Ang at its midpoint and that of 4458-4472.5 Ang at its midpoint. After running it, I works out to 1.2 Ang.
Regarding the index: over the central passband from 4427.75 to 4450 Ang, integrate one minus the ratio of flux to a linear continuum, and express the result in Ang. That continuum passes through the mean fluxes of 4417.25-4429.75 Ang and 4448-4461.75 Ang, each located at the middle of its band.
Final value -1.3 Ang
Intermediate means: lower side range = 5.76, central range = 6.08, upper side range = 5.73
